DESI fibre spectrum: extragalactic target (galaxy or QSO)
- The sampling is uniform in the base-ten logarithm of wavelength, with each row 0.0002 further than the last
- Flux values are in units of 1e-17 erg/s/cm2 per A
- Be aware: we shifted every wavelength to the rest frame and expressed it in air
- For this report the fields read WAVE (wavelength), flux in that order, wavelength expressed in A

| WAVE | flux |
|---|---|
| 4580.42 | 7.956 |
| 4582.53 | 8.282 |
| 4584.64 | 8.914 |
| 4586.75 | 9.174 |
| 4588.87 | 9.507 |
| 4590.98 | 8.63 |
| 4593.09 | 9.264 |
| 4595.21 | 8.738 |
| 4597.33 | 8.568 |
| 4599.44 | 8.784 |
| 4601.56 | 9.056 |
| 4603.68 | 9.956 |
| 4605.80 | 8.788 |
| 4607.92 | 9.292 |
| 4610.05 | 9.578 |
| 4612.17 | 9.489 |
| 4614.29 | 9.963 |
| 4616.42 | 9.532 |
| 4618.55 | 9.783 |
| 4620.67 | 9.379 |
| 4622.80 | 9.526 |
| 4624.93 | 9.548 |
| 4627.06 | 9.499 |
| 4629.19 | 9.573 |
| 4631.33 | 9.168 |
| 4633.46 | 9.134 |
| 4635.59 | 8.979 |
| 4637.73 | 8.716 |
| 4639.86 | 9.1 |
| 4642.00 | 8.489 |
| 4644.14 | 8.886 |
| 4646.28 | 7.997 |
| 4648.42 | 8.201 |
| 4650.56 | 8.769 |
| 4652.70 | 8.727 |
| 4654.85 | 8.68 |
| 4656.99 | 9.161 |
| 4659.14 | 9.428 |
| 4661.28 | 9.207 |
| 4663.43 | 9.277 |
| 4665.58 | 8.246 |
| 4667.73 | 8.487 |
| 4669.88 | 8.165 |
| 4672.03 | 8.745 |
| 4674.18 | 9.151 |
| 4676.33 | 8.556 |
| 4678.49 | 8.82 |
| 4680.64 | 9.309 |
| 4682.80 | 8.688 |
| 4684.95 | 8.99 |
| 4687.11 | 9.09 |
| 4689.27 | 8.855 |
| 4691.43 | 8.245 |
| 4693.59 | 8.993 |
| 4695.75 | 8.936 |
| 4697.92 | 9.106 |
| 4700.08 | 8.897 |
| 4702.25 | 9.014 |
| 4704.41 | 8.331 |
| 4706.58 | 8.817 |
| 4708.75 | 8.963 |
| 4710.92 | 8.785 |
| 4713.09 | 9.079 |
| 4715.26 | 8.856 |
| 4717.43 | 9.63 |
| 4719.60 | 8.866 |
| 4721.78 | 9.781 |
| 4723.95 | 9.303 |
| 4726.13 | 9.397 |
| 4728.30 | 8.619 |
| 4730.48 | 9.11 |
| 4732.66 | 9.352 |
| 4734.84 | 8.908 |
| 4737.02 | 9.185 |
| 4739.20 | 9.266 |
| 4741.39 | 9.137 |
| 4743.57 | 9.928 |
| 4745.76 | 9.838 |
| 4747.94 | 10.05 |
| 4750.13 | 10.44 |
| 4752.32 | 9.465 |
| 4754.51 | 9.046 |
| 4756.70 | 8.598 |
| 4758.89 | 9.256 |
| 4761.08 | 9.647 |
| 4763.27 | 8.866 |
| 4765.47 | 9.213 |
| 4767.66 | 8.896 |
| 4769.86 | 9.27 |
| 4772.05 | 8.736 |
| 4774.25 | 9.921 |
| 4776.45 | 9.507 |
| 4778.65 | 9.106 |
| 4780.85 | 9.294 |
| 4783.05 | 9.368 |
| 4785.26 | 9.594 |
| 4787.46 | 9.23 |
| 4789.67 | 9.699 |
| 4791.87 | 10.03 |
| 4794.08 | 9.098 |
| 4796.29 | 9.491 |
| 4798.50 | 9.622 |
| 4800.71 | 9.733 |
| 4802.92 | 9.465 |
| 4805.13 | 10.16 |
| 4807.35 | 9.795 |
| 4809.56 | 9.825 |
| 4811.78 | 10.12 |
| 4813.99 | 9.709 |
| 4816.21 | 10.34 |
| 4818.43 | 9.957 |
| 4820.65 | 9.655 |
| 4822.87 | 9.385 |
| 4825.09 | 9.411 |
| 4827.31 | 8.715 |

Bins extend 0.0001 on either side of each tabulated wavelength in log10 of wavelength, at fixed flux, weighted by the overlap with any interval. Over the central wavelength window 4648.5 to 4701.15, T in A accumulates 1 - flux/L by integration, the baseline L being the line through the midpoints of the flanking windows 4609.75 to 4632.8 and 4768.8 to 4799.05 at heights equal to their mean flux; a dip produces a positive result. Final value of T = 3.7 A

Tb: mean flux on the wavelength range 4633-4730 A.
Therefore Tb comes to 8.88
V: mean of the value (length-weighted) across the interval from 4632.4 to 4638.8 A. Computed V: 8.95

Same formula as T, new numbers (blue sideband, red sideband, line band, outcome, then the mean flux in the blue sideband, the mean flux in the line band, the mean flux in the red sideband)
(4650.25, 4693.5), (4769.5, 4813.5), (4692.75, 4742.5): 0.3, 8.83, 9.06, 9.56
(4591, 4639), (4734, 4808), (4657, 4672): 0.8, 9.27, 8.82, 9.44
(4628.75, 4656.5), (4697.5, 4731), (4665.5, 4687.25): 0.4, 8.79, 8.76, 9.03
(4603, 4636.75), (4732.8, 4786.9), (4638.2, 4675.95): 2.7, 9.44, 8.74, 9.35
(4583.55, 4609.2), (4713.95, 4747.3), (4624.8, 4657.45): 0.9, 9.06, 8.89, 9.29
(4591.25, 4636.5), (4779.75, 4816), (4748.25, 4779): 0.9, 9.3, 9.31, 9.66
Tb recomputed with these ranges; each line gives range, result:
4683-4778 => 9.16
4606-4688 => 9.03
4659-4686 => 8.83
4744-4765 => 9.47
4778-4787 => 9.35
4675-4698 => 8.86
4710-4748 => 9.27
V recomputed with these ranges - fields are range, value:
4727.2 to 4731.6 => 8.88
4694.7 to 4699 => 9.01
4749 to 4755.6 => 9.64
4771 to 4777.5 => 9.39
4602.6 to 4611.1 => 9.4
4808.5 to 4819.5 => 9.99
